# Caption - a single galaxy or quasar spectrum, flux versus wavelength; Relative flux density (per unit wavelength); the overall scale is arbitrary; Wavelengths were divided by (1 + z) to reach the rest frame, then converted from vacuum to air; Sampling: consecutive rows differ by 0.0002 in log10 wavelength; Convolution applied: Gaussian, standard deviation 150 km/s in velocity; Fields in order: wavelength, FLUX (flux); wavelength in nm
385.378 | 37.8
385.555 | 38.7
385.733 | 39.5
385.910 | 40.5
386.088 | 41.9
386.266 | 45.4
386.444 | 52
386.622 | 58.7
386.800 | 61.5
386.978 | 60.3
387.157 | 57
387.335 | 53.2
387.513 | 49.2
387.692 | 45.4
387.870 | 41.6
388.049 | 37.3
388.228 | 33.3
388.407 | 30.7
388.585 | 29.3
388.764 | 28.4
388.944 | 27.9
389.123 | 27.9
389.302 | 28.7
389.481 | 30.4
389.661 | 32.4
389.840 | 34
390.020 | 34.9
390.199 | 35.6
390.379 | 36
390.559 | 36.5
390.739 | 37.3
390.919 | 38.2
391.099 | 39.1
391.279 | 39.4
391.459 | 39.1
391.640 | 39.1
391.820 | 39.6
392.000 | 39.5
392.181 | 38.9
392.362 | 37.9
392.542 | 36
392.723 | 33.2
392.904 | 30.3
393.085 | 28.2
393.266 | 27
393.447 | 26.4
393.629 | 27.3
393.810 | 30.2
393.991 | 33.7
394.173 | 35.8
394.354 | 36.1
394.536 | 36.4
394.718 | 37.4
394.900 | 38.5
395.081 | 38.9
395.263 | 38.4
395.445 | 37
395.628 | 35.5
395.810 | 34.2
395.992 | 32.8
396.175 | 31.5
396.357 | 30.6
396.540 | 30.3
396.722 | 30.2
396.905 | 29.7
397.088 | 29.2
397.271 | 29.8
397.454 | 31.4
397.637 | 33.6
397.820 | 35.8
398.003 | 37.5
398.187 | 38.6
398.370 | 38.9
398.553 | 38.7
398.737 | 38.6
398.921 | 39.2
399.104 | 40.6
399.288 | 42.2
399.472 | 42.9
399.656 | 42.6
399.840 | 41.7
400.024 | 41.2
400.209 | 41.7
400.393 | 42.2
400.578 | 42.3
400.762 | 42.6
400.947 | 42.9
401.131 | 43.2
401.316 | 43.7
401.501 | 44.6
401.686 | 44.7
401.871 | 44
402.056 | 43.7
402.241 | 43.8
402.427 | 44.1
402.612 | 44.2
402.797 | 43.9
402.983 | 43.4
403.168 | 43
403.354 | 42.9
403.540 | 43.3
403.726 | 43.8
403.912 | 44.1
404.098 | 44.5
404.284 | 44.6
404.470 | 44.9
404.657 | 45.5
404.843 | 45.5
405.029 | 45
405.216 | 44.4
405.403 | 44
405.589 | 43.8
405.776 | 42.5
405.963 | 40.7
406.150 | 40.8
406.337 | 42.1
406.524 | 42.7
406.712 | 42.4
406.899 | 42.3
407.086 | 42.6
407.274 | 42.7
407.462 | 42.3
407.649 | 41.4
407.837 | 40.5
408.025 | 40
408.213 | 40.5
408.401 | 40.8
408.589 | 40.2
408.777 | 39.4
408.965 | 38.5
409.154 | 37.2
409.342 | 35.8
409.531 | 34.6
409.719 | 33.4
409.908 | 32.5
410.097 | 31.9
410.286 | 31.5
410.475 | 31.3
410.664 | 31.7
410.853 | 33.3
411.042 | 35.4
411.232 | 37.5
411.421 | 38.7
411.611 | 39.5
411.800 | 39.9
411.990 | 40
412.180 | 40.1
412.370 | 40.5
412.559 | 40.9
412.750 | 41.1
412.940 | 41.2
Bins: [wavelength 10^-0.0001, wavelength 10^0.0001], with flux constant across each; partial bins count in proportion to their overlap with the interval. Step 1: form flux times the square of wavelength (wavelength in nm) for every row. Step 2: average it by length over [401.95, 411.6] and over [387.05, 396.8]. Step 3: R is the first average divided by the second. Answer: 1.23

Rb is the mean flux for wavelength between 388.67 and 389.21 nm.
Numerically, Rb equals 28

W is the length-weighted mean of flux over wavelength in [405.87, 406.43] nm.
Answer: 41.2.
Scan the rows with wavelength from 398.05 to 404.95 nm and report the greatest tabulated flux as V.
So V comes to 45.5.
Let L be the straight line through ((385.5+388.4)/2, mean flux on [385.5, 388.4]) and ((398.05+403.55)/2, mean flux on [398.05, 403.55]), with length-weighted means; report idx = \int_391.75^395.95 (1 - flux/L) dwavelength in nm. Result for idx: 0.94 nm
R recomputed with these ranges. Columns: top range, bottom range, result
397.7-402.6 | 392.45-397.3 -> 1.30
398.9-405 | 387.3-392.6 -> 1.27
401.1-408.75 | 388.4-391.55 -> 1.37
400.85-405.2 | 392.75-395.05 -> 1.42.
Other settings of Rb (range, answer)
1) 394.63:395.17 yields 38.3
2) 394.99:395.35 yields 38.7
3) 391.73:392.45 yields 39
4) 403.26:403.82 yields 43.3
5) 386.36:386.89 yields 57.5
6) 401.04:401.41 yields 43.4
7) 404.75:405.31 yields 45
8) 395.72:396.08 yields 33.5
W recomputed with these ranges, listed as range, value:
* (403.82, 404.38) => 44.4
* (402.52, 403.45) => 43.5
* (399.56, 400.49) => 41.9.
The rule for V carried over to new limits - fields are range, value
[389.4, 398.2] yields 39.6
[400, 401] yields 42.9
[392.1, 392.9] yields 38.9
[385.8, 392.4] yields 61.5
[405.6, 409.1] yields 42.7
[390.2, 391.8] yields 39.4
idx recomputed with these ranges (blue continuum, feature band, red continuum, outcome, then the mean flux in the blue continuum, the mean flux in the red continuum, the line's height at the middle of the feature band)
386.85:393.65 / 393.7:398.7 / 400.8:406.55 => 0.67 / 36.7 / 43.7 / 39.8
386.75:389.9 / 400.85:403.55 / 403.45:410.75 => -0.25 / 39.1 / 40.4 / 40.1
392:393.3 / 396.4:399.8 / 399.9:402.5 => 0.32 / 33.8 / 43.2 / 39.8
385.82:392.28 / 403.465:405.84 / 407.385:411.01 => -0.44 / 40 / 36.6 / 37.4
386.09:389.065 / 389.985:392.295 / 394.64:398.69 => 0.13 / 44.2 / 34.5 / 40.4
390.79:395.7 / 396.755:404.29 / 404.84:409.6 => -0.43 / 35.5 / 41.2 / 38.4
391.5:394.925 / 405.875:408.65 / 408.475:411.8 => -0.48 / 34.3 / 35.6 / 35.4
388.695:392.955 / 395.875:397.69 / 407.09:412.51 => 0.25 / 35.1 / 37.6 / 35.9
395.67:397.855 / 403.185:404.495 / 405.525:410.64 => -0.28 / 31.6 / 38.9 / 36.2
